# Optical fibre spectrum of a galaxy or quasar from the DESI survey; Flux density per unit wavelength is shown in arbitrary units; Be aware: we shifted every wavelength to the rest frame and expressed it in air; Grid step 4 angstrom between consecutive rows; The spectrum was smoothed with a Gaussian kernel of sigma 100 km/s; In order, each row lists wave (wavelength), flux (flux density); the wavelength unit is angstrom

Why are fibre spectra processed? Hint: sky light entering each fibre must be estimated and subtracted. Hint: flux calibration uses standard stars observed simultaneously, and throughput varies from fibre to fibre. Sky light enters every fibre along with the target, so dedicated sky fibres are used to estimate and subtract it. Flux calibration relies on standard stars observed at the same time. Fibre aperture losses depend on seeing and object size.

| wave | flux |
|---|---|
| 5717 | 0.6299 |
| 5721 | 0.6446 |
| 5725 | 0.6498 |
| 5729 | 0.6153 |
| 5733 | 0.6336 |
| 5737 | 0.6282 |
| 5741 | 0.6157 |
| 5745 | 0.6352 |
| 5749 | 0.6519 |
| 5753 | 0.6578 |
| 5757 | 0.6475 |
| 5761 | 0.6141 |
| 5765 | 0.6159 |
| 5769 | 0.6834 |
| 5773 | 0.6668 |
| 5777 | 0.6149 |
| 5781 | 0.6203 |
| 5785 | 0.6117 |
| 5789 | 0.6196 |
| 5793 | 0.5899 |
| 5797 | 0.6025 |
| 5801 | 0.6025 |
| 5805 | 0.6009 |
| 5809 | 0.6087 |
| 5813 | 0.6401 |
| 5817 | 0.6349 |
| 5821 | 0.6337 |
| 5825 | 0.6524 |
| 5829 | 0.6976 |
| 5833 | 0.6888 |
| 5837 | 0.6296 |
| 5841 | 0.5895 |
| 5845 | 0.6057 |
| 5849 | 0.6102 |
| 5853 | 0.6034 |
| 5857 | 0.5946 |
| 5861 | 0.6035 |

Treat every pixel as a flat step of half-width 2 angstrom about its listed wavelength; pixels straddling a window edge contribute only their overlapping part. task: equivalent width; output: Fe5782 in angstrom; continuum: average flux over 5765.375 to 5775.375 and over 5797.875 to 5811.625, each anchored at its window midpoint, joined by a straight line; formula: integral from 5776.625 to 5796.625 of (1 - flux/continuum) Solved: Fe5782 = 0.8 angstrom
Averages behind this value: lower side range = 0.663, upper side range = 0.606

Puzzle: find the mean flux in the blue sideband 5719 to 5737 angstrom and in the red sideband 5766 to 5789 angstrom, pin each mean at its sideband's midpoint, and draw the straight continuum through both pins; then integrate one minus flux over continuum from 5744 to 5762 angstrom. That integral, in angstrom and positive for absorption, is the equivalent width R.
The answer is -0.2 angstrom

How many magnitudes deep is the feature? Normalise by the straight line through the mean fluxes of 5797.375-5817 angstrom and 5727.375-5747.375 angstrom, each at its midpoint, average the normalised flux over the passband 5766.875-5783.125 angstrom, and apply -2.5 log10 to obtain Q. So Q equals -0.04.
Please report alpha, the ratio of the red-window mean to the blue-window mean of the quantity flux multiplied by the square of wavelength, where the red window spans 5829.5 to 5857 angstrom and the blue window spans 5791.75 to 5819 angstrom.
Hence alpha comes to 1.03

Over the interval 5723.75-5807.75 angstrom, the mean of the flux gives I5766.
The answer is 0.627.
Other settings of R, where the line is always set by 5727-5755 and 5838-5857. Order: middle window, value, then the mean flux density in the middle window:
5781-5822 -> 0.1 angstrom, 0.614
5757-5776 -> -0.5 angstrom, 0.644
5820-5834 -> -1.4 angstrom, 0.669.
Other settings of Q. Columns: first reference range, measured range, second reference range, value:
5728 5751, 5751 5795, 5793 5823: -0.013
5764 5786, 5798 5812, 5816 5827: 0.058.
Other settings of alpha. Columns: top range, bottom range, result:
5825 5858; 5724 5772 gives 1.02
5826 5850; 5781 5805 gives 1.07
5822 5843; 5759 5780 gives 1.04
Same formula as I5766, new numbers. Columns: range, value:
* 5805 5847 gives 0.636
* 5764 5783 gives 0.642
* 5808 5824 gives 0.632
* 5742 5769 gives 0.64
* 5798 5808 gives 0.602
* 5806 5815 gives 0.622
